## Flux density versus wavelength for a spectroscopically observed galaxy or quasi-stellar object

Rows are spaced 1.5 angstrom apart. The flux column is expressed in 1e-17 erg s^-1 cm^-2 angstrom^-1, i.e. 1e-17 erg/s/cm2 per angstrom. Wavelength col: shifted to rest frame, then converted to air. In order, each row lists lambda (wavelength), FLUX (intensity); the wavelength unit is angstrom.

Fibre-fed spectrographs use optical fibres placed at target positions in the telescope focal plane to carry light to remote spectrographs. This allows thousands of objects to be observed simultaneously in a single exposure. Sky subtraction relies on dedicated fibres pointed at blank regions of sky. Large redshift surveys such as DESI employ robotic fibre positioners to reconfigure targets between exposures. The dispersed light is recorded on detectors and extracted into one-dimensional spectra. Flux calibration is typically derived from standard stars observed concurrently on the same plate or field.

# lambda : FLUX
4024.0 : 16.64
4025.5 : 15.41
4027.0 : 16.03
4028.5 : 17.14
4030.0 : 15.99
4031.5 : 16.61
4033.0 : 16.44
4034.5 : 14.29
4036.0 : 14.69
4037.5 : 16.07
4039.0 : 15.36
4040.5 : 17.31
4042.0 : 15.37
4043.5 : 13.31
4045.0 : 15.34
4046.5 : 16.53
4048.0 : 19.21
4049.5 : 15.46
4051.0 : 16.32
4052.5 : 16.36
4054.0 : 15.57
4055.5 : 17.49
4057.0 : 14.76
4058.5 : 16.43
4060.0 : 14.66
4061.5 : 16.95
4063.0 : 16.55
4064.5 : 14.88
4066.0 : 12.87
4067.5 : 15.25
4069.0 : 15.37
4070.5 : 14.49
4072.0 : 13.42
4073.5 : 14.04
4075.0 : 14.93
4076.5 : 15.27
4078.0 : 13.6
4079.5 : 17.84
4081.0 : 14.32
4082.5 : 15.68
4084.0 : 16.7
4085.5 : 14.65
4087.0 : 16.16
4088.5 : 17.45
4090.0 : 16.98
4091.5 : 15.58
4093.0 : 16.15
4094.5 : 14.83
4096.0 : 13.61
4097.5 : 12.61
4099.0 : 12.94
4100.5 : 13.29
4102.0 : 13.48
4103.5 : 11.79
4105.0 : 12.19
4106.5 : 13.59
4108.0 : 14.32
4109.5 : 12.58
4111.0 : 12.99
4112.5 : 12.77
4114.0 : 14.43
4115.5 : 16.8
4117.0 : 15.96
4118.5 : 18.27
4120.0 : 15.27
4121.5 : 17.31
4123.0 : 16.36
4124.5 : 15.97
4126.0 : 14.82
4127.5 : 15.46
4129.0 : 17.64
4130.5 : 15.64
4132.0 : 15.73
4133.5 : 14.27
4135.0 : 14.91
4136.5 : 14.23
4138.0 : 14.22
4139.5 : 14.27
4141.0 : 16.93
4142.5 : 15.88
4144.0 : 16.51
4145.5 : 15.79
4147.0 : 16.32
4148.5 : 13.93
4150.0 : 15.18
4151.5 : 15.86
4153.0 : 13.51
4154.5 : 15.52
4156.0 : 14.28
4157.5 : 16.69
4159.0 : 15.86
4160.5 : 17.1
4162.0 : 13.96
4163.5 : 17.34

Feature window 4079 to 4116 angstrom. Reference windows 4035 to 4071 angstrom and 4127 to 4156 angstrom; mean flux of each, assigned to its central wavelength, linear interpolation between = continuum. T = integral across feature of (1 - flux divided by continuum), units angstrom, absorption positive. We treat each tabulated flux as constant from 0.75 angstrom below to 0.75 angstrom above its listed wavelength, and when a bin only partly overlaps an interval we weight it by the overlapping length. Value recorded 2.4 angstrom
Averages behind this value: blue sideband 15.7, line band 14.5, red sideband 15.3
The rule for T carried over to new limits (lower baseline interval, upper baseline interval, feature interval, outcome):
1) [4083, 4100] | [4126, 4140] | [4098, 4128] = 1.3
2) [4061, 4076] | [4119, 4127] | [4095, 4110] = 2.4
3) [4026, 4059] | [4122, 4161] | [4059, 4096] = 1.1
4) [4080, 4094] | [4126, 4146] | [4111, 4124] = -0.1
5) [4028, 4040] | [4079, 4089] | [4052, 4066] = 0.1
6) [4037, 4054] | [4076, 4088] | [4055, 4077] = 0.9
